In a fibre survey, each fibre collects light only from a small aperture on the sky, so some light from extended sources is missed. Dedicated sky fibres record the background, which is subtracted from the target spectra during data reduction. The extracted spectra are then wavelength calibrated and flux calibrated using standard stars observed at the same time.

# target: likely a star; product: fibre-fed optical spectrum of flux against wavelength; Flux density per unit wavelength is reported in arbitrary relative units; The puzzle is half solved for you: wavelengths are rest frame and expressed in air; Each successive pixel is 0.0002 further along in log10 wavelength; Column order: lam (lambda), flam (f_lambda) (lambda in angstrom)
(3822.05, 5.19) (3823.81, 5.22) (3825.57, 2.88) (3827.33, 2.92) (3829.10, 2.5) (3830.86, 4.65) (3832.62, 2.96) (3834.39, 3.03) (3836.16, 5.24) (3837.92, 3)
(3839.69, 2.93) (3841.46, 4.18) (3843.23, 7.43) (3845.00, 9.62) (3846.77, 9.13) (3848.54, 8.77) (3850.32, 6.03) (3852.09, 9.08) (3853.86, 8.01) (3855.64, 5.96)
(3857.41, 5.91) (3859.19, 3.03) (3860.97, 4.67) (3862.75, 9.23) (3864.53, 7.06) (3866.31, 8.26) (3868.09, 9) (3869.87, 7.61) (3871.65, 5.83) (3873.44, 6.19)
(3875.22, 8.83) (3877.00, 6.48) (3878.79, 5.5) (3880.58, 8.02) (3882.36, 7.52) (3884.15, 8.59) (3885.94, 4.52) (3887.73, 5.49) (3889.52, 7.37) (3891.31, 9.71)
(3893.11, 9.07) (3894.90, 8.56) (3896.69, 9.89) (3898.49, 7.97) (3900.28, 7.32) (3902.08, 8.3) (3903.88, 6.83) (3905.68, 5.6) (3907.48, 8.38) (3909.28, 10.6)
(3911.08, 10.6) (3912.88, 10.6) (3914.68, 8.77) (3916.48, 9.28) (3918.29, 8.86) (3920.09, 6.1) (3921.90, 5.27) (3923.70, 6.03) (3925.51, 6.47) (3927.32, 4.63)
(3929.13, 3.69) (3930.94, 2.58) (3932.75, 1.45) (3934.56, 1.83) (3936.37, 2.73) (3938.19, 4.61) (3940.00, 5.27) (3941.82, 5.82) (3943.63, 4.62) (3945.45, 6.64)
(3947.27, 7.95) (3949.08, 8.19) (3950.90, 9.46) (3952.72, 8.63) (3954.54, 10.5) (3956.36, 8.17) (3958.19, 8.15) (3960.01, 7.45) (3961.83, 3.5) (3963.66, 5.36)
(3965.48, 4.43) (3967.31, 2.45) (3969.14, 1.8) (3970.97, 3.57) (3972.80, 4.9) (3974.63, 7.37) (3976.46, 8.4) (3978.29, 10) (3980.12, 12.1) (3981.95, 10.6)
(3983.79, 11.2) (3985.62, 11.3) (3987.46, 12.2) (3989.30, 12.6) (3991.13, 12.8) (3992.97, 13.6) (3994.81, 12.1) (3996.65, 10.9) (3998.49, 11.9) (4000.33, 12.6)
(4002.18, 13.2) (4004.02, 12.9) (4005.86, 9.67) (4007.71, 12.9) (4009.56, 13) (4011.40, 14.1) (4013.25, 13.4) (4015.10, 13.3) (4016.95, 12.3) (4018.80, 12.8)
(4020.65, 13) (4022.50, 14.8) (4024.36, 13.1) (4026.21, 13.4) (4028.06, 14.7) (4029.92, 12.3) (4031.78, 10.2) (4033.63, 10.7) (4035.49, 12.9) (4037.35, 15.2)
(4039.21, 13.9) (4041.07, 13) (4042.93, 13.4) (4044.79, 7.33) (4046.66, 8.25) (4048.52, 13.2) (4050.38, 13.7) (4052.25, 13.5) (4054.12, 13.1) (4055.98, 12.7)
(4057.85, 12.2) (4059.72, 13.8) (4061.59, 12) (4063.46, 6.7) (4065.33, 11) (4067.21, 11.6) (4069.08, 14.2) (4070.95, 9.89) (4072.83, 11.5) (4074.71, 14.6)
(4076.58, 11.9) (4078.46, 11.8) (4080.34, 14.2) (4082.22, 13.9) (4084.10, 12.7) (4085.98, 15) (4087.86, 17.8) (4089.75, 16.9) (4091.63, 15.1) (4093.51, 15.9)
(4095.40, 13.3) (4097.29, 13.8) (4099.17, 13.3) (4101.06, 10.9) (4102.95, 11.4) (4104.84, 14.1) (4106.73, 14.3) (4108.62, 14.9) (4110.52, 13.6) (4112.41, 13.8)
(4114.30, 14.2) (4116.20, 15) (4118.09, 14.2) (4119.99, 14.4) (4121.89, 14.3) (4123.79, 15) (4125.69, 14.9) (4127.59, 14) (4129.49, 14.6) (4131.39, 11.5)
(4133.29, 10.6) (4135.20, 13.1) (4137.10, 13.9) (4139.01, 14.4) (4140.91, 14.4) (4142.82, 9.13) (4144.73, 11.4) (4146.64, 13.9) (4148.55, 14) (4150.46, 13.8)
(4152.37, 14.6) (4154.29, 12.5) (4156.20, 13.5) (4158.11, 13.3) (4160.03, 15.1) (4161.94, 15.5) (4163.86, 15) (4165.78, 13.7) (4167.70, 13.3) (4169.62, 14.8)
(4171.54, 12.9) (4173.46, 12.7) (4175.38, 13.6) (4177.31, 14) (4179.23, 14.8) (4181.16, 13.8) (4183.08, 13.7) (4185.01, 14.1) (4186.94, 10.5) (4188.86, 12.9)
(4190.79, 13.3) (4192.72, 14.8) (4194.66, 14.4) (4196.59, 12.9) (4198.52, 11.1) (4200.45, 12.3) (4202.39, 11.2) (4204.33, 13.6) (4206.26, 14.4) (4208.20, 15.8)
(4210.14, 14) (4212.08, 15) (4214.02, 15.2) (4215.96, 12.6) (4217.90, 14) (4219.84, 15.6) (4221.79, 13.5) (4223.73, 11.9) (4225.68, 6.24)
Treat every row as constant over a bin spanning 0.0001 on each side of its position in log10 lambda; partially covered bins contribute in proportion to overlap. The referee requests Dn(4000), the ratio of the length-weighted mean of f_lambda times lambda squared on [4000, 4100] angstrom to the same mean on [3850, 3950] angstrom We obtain 2.0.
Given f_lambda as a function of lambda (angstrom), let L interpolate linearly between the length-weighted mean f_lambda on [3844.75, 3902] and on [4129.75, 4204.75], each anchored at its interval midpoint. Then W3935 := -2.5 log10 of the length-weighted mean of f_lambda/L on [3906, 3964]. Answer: 0.29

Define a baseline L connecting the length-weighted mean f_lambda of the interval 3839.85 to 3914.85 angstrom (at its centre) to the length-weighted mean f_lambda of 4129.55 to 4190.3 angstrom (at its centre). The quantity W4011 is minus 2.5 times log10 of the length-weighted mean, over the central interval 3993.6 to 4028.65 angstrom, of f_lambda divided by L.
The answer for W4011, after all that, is -0.24 mag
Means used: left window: 7.55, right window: 13.4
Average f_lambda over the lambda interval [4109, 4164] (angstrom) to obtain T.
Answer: 13.7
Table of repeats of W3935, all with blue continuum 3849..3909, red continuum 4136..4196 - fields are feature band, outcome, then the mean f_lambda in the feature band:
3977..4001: -0.21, 11.8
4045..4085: -0.07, 12.1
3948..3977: 0.39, 6.38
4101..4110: -0.09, 13.4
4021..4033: -0.23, 13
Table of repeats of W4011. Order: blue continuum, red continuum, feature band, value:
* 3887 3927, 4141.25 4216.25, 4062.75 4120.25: -0.14 mag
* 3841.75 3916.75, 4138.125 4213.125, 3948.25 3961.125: 0.07 mag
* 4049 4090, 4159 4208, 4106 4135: -0.06 mag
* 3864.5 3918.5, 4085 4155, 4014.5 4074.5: -0.04 mag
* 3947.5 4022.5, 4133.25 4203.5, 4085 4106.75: -0.19 mag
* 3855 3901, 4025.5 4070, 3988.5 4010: -0.15 mag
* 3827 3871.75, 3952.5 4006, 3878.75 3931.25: -0.02 mag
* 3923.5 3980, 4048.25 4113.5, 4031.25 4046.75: -0.10 mag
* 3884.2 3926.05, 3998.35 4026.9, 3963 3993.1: 0.34 mag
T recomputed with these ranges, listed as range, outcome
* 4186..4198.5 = 13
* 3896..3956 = 6.83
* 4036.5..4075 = 12.1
